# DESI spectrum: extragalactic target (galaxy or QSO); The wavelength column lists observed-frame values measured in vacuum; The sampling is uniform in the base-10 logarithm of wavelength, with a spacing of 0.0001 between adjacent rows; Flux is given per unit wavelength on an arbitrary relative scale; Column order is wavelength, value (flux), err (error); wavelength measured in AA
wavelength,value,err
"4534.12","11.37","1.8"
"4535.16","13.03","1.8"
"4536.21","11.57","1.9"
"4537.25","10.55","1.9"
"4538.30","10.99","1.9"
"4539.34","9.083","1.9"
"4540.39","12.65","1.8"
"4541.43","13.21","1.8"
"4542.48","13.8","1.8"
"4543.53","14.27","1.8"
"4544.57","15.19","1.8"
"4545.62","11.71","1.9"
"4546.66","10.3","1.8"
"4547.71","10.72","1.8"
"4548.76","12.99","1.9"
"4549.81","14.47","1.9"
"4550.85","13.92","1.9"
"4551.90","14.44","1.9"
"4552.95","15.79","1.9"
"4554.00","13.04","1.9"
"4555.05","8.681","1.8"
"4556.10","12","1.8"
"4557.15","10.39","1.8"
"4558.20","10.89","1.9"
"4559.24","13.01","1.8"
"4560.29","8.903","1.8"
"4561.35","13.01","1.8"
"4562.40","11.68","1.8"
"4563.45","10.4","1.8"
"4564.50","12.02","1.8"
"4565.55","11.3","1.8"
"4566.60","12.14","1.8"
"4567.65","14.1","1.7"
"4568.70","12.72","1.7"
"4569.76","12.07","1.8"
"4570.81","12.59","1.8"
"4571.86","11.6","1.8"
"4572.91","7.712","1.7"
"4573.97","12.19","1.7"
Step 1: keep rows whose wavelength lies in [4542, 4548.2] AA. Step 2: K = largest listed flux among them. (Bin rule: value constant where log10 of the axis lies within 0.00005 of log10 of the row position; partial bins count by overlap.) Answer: 15.19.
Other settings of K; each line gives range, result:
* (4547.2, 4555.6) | 15.79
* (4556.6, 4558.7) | 10.89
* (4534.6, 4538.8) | 13.03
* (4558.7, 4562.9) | 13.01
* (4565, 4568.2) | 14.1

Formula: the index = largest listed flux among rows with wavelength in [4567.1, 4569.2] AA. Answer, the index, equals 14.1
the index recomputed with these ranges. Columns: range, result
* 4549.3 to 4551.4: 14.47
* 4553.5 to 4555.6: 13.04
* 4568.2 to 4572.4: 12.72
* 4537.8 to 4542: 13.21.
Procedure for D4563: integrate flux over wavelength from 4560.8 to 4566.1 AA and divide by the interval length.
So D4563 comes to 11.7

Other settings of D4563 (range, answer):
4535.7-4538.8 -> 11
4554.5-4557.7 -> 10.4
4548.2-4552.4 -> 13.9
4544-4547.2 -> 12.4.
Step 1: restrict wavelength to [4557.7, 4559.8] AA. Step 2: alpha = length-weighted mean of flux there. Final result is 12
